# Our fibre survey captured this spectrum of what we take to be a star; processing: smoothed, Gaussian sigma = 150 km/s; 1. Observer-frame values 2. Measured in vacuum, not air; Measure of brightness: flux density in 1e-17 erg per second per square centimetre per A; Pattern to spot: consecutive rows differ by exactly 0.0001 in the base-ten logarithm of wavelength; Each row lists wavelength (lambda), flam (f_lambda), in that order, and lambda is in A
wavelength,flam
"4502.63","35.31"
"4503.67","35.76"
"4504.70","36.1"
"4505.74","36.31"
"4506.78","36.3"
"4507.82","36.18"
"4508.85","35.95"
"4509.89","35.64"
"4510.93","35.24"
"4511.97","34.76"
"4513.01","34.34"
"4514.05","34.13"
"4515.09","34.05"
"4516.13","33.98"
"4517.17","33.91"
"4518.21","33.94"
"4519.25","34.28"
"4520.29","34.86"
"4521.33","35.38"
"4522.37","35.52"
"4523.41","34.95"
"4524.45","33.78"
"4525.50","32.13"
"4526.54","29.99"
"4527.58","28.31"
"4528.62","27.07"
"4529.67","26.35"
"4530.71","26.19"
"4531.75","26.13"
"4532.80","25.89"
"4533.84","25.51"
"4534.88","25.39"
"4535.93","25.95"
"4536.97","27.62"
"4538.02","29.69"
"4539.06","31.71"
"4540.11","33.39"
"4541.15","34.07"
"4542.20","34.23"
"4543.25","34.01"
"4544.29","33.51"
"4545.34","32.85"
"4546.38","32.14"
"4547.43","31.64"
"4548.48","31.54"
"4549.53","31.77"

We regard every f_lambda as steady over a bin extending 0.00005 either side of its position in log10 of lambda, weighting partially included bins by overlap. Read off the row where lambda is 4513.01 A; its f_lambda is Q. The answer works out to 34.34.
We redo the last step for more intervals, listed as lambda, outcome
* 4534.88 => 25.39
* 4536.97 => 27.62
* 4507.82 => 36.18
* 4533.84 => 25.51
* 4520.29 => 34.86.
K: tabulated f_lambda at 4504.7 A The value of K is 36.1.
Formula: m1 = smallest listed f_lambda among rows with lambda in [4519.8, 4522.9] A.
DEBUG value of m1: 34.86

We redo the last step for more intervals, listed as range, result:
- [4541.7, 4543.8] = 34.01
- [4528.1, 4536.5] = 25.39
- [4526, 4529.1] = 27.07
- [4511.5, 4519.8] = 33.91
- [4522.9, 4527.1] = 29.99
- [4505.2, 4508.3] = 36.18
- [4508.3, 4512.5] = 34.76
